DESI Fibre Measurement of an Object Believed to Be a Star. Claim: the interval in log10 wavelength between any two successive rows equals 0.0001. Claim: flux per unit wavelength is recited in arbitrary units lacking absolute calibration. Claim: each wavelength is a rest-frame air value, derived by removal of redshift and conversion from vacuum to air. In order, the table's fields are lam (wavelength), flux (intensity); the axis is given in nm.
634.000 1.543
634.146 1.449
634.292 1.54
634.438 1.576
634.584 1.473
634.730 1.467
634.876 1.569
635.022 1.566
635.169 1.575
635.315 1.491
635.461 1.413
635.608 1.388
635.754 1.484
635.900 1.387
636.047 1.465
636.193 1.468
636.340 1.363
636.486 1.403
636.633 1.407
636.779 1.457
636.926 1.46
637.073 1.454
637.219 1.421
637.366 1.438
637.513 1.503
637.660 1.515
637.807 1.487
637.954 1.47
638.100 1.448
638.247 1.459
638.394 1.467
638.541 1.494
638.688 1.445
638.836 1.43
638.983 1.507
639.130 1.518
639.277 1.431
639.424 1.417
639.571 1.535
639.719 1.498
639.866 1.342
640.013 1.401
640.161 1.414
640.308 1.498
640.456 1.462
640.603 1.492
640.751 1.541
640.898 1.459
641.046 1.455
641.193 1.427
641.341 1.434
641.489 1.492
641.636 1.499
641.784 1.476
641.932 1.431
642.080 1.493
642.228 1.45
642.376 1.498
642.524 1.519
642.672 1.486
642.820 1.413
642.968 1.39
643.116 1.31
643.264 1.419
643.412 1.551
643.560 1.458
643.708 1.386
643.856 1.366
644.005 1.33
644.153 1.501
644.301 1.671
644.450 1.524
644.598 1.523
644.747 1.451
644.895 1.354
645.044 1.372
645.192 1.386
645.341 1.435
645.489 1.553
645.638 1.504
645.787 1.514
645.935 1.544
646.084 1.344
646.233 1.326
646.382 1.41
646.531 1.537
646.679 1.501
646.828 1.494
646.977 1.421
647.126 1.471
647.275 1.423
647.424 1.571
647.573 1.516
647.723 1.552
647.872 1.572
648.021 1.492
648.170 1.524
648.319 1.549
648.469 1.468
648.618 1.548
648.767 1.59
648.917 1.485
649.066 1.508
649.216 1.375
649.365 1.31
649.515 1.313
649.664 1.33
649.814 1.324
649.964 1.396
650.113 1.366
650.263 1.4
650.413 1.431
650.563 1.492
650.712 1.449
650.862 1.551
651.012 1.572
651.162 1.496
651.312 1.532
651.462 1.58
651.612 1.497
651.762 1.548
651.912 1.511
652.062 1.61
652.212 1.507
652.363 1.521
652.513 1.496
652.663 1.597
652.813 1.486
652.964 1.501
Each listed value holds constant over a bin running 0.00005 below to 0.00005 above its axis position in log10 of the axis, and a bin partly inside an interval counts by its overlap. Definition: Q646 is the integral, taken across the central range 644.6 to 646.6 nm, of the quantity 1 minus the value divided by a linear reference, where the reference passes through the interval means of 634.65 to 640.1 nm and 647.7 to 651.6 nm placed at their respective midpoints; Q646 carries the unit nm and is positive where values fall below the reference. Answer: 0.03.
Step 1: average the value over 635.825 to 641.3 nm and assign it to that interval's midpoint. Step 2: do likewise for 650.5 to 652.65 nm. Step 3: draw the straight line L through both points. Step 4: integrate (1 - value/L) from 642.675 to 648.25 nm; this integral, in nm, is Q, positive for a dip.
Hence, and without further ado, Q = 0.12 nm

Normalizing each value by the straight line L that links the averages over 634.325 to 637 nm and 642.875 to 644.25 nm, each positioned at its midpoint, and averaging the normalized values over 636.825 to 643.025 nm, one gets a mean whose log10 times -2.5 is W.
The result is -0.02 mag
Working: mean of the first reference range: 1.47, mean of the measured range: 1.46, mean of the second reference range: 1.42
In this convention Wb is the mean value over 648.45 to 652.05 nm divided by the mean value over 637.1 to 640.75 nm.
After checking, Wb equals 1.0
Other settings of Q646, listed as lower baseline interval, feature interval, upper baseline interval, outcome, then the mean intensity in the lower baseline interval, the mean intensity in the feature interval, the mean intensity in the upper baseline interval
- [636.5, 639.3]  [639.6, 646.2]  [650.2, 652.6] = 0.11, 1.46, 1.46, 1.51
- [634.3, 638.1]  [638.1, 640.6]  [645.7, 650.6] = 0.01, 1.47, 1.46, 1.46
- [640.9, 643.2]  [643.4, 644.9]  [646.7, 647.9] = 0.00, 1.45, 1.47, 1.5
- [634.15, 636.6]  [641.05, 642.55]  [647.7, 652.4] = 0.01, 1.47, 1.47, 1.48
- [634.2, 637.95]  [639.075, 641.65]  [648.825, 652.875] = 0.02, 1.47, 1.46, 1.47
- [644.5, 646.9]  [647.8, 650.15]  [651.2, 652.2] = 0.08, 1.45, 1.45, 1.54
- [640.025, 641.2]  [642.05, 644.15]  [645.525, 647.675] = 0.05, 1.47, 1.43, 1.47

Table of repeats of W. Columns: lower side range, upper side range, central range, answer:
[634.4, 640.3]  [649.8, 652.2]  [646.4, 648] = -0.015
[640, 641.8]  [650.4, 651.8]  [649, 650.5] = 0.103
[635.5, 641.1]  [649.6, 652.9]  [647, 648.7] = -0.026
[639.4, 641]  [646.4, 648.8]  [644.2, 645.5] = 0.015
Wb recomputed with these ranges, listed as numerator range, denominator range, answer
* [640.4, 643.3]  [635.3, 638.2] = 1.01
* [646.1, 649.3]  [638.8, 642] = 1.02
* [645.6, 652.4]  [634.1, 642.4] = 1.01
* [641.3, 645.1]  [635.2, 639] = 1.00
